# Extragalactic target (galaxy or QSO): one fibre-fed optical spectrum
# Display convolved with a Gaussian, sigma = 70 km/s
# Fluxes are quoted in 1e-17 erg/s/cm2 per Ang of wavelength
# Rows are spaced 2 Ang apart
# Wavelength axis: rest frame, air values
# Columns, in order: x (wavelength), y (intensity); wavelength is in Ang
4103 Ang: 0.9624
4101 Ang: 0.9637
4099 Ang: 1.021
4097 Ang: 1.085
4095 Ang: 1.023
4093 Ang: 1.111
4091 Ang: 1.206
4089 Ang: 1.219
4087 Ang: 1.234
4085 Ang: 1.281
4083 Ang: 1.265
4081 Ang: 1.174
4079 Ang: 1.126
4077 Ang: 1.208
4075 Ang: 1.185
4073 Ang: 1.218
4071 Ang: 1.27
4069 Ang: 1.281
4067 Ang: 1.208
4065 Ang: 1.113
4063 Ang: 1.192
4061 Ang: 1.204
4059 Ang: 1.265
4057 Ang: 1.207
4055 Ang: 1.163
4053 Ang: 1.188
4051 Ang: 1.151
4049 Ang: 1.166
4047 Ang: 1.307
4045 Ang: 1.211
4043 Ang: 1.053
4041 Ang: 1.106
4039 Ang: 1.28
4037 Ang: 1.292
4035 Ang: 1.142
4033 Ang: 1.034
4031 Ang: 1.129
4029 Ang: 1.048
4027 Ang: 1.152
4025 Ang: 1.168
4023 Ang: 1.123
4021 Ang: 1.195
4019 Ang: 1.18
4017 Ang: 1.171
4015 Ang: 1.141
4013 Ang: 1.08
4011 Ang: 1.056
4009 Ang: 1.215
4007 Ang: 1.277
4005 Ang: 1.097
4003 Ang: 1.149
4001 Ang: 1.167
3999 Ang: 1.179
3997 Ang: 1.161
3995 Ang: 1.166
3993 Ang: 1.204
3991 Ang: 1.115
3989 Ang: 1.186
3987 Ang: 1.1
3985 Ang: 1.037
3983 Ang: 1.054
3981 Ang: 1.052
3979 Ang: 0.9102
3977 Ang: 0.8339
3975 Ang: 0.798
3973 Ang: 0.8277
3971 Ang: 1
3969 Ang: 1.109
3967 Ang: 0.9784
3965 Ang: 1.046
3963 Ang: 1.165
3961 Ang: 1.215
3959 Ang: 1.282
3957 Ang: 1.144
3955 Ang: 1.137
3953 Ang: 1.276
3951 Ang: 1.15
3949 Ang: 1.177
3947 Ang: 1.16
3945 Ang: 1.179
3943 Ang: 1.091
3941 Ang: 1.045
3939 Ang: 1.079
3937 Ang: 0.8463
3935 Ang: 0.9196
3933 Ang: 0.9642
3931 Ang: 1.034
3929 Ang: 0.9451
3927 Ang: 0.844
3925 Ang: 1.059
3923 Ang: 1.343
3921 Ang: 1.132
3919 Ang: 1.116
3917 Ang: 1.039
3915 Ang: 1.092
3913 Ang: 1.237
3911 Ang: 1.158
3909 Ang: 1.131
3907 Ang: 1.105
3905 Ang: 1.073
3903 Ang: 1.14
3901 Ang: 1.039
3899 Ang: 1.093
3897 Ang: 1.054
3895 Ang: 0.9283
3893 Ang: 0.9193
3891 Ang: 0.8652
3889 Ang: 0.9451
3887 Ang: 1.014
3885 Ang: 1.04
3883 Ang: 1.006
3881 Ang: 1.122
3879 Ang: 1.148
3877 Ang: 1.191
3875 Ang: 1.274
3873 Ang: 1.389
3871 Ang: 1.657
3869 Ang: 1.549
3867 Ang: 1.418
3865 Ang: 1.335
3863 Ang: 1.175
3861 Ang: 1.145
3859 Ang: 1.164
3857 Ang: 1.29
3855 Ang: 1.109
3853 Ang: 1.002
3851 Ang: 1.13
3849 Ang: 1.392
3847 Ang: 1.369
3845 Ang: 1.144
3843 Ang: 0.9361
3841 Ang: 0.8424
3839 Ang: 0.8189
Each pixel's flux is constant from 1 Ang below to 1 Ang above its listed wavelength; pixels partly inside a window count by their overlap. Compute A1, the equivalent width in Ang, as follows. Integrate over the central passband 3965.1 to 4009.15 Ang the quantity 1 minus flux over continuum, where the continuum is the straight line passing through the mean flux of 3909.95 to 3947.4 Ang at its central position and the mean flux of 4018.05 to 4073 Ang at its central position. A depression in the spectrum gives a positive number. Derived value 2.10 Ang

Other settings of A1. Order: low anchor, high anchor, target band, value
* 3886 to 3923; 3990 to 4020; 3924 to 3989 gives 3.9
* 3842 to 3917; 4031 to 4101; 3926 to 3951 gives 2.9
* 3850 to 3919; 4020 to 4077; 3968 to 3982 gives 2.8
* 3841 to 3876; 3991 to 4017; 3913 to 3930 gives 1.8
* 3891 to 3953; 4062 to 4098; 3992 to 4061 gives -1.0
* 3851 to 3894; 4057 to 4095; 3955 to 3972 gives 1.0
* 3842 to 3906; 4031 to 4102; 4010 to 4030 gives 0.7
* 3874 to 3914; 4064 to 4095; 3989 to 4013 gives -0.3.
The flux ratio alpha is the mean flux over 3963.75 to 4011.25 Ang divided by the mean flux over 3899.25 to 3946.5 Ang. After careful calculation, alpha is 1.0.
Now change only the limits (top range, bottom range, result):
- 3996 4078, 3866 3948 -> 1.06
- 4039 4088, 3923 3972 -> 1.11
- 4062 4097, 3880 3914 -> 1.13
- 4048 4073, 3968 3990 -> 1.21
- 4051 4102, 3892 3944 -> 1.11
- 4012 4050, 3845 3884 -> 0.92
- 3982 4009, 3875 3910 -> 1.09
